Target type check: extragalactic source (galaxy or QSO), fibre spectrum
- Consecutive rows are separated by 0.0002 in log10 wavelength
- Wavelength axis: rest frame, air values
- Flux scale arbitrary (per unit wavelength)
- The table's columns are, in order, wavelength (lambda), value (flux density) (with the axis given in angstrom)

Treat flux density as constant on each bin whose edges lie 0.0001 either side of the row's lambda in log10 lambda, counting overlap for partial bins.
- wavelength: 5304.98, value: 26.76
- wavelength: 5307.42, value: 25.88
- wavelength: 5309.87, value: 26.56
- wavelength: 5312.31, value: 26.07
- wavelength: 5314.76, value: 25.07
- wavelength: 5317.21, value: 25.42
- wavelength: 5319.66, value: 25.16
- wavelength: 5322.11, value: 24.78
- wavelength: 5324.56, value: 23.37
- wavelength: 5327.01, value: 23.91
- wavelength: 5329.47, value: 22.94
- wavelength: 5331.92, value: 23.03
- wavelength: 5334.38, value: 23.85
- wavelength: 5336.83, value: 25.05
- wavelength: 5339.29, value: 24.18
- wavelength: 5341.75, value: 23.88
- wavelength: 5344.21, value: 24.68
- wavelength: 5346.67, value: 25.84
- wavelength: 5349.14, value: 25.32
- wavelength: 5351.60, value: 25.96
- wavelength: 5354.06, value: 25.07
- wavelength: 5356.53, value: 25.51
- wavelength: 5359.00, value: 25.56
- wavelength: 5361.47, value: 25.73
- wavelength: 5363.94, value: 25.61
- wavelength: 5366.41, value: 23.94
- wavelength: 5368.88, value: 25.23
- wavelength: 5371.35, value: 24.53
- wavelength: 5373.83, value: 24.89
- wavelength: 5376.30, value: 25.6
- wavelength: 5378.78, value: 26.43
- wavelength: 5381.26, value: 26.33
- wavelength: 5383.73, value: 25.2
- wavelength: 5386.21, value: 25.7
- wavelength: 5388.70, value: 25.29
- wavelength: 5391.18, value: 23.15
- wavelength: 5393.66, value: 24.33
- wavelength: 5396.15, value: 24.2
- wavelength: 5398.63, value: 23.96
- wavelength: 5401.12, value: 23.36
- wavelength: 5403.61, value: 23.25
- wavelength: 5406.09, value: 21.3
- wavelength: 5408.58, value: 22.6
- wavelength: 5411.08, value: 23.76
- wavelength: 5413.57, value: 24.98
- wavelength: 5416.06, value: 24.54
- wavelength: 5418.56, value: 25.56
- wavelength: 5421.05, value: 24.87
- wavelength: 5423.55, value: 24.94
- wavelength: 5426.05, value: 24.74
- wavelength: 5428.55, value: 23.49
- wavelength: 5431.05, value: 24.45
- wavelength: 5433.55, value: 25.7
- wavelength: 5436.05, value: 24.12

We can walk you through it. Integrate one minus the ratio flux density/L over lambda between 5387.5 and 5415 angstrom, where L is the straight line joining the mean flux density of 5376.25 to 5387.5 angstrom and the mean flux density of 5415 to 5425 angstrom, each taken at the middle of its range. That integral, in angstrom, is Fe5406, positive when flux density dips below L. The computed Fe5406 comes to 1.9 angstrom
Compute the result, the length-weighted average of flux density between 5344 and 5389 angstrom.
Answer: 25.4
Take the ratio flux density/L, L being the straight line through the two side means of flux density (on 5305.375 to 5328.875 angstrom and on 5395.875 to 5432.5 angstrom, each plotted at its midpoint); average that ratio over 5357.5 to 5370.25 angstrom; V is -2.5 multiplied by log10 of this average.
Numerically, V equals -0.027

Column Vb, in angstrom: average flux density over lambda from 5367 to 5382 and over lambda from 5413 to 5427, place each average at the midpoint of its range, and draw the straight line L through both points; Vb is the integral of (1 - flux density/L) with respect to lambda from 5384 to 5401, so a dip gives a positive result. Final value 0.5 angstrom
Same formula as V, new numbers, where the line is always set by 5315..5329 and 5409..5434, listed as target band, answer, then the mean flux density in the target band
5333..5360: -0.021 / 25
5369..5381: -0.038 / 25.4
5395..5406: 0.050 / 23.5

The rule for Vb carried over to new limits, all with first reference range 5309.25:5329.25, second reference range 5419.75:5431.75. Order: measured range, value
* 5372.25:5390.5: -0.6 angstrom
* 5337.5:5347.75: 0.1 angstrom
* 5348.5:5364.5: -0.5 angstrom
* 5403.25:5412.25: 0.7 angstrom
